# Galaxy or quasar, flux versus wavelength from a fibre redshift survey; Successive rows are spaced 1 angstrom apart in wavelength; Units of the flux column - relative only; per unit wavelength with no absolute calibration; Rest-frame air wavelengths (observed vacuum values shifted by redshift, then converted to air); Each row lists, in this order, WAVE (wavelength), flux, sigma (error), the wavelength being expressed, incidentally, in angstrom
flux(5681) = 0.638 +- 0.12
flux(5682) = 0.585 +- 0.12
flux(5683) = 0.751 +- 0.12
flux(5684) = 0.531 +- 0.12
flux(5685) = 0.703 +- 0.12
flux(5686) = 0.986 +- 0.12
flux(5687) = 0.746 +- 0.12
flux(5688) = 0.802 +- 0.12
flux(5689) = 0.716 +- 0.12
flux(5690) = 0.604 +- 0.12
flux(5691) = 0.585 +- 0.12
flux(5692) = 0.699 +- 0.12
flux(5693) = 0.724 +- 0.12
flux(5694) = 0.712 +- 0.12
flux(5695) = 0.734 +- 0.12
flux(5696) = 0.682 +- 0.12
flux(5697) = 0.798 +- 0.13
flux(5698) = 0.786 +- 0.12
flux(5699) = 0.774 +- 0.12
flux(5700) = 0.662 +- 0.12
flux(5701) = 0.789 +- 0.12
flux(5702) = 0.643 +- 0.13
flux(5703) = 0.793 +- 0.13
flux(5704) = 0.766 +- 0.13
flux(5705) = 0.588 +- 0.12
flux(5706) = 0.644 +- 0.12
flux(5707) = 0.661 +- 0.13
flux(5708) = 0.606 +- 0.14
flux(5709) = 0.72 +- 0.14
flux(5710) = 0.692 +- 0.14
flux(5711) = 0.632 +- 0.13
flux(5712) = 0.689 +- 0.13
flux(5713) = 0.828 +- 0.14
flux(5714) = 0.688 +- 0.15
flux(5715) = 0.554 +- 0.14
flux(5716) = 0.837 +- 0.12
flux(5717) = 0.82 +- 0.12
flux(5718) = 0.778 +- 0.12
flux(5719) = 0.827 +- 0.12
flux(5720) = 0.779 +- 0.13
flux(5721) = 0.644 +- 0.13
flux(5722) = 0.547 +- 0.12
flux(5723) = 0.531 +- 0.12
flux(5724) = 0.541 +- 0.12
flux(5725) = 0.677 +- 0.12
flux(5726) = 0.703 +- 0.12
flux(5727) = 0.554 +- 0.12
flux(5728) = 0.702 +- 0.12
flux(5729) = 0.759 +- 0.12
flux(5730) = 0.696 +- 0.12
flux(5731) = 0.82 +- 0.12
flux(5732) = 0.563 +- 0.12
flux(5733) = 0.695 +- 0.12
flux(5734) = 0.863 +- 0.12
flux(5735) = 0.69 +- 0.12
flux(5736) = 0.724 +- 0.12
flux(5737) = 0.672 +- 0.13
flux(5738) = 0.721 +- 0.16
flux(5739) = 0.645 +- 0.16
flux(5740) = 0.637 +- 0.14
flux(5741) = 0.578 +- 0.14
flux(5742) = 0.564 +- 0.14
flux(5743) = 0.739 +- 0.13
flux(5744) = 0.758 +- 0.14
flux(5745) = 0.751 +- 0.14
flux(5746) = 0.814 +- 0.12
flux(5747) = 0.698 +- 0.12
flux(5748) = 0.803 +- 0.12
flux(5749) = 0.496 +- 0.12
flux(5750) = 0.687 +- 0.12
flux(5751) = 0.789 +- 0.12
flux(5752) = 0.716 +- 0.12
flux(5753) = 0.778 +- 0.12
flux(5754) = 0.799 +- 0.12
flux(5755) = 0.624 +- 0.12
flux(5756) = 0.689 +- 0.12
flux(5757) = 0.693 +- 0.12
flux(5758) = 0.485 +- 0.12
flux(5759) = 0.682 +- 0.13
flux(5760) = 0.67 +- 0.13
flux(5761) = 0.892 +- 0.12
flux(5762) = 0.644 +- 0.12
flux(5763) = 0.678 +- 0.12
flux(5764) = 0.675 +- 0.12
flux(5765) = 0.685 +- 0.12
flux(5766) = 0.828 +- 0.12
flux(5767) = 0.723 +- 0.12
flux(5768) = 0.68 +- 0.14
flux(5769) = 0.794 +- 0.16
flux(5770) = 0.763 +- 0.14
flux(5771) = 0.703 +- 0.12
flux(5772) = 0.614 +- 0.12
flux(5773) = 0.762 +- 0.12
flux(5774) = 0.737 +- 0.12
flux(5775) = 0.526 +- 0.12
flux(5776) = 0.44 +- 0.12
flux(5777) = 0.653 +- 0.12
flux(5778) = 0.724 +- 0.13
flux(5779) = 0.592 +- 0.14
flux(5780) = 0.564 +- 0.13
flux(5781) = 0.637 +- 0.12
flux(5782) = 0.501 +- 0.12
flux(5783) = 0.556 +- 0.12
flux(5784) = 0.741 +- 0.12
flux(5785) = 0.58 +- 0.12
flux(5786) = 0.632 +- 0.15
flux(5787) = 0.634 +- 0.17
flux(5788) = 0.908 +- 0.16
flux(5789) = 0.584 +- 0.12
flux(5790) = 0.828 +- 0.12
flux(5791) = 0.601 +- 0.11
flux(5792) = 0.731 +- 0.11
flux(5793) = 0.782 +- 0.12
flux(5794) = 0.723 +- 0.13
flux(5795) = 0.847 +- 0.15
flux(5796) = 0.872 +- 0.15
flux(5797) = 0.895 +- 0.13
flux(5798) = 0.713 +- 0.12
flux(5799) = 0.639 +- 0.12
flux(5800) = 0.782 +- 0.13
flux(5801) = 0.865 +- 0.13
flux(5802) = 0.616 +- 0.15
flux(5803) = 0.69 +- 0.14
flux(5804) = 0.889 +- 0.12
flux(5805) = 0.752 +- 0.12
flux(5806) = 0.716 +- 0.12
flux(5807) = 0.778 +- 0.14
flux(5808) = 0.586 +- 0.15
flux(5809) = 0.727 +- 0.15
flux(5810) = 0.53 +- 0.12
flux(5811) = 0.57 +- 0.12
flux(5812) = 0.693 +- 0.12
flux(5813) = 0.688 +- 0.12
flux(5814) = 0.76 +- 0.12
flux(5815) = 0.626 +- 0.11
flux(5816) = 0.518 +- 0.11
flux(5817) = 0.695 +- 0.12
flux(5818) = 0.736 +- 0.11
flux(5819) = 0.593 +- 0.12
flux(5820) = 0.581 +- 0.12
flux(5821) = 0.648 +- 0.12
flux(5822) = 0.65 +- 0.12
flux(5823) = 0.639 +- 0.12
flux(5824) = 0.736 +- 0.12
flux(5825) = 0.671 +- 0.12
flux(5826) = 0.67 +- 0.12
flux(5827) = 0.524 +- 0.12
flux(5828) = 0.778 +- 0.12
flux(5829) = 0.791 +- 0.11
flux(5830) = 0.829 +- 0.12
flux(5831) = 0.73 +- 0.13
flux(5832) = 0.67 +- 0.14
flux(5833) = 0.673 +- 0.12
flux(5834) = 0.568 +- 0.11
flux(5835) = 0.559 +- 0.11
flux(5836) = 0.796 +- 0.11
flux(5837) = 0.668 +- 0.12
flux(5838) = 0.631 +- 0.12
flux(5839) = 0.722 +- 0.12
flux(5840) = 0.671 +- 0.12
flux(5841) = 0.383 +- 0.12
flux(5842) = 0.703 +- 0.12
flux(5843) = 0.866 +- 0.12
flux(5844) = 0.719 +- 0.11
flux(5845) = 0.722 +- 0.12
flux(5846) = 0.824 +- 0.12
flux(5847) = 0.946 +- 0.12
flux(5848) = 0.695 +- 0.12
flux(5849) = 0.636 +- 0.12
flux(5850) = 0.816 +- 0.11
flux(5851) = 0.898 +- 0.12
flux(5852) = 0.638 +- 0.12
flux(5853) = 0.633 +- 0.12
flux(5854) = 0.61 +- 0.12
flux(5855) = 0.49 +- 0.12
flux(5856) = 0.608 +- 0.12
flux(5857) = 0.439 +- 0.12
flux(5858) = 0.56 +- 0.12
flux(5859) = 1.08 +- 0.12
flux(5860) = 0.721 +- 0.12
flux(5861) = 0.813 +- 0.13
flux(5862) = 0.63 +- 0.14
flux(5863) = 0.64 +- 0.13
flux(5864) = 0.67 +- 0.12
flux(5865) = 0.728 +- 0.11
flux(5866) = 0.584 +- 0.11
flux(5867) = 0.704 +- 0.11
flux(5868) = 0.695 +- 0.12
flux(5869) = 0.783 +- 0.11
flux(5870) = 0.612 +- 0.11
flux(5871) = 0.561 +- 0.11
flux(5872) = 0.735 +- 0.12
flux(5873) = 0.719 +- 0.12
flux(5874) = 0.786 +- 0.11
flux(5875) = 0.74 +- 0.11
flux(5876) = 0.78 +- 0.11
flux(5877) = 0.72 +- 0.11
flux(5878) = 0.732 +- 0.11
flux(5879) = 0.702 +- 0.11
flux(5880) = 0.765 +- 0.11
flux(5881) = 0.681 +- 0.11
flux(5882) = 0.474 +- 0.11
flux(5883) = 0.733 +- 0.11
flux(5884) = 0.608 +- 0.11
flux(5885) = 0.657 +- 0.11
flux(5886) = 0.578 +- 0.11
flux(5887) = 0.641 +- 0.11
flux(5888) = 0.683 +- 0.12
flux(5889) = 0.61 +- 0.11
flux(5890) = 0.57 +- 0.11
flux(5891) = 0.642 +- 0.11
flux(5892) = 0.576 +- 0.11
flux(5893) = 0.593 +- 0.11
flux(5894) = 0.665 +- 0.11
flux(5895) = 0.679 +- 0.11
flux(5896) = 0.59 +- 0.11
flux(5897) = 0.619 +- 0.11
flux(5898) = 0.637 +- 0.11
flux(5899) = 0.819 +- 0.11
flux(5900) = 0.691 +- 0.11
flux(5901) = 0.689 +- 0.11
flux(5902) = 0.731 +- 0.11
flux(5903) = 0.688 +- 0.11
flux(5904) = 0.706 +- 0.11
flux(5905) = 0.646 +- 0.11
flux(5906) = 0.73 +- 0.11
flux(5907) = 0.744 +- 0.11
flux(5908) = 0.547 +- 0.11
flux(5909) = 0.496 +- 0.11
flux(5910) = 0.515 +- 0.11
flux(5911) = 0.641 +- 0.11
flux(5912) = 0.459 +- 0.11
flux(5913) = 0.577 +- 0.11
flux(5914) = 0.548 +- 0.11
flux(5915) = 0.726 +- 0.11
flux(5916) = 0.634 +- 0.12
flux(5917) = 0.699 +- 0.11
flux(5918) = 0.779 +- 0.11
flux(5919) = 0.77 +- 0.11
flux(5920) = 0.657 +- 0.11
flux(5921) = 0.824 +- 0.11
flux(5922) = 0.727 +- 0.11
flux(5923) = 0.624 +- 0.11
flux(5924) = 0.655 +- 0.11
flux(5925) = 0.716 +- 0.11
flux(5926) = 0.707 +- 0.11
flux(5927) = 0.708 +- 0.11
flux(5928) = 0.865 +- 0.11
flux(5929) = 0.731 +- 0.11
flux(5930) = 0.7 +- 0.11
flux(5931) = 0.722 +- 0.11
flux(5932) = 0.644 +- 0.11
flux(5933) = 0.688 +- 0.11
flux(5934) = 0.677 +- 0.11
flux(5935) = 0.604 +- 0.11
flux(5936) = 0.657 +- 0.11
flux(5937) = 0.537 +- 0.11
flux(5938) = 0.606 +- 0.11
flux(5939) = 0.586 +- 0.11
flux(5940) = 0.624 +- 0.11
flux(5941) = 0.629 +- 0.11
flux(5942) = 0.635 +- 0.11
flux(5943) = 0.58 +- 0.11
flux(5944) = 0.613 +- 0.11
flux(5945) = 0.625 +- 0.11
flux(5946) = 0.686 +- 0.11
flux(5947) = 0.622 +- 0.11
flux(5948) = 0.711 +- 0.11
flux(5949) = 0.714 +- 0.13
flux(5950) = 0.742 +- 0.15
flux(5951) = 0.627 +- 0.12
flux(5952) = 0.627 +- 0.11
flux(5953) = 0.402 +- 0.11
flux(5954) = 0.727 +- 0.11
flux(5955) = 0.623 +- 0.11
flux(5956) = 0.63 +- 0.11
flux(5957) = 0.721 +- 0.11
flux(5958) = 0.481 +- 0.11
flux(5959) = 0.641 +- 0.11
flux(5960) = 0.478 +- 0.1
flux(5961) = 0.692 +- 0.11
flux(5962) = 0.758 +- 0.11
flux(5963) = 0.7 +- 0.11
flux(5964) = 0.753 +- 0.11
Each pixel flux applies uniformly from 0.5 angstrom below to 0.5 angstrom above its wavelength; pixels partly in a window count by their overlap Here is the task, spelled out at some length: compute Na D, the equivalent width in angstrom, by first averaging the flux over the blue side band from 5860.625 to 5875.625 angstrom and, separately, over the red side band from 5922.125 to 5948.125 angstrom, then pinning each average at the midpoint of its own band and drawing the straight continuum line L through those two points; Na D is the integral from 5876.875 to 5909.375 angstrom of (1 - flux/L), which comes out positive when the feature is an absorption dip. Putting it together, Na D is 1.2 angstrom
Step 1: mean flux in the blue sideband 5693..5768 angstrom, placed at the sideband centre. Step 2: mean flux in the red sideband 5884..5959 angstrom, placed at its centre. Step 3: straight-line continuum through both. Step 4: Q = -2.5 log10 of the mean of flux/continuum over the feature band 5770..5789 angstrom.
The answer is 0.08 mag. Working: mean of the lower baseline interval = 0.7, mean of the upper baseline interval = 0.651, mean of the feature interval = 0.641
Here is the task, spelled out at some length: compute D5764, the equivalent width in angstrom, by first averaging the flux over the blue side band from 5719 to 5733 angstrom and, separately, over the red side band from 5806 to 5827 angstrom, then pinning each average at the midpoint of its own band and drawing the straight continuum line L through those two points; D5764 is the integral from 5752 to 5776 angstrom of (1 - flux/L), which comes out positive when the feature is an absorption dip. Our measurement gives -1.4 angstrom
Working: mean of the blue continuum 0.663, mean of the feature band 0.696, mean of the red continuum 0.653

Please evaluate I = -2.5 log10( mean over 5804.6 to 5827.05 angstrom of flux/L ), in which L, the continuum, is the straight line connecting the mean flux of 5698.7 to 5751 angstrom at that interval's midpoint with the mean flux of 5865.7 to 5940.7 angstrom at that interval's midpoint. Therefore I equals 0.03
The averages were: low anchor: 0.694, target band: 0.658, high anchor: 0.666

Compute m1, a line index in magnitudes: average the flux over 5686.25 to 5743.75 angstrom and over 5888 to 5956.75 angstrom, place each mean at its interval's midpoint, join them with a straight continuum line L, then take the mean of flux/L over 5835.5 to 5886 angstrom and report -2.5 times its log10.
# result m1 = -0.04 mag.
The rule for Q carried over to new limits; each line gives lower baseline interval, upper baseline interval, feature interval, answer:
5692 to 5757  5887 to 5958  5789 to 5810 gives -0.090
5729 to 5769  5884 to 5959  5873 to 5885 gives -0.058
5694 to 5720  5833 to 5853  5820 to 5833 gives 0.028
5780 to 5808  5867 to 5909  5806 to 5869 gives 0.022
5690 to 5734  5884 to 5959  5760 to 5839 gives -0.017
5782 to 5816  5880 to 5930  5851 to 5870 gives 0.012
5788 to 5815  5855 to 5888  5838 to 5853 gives -0.041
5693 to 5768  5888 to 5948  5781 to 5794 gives 0.021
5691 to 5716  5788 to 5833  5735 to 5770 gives 0.005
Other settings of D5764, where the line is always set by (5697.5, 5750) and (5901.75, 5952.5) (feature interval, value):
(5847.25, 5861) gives -0.32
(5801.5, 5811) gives -0.15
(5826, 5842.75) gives 0.12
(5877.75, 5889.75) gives 0.29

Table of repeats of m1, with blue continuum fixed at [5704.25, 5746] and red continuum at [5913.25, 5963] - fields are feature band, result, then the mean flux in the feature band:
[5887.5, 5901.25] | 0.03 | 0.647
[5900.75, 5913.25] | 0.06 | 0.628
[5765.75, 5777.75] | 0.00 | 0.683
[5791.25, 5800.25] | -0.14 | 0.771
